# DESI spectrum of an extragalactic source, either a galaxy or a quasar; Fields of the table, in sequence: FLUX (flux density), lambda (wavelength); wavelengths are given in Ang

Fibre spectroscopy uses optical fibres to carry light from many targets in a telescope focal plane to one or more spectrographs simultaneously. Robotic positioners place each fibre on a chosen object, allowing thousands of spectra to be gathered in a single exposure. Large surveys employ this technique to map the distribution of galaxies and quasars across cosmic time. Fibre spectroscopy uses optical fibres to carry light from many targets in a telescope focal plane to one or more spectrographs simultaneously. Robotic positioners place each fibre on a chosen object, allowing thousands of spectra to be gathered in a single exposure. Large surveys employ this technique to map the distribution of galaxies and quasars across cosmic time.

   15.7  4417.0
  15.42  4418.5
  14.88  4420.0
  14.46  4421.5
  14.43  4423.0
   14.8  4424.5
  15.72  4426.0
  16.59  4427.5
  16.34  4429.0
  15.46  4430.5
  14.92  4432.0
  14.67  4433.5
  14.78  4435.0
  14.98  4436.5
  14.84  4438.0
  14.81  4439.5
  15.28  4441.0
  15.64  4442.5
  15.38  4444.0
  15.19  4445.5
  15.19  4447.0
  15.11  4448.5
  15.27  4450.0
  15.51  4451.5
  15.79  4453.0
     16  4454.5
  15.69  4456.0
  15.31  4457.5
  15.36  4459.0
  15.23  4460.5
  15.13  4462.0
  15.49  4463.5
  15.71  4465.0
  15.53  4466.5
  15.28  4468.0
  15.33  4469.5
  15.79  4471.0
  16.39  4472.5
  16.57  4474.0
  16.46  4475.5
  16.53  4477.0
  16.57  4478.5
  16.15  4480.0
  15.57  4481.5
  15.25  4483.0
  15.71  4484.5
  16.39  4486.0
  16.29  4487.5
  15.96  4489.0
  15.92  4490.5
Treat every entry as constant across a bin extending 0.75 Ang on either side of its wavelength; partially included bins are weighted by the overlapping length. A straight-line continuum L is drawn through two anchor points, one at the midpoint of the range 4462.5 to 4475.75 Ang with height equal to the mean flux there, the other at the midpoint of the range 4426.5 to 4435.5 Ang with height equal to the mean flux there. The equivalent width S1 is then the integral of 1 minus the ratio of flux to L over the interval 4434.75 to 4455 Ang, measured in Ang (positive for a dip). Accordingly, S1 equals 0.4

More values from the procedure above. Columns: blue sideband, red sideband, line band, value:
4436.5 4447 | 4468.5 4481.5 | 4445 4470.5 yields 0.37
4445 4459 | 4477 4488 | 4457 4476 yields 0.08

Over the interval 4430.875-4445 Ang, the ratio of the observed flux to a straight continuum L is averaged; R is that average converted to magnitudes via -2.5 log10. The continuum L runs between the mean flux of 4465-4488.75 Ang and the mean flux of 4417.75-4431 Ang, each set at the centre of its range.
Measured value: 0.033 mag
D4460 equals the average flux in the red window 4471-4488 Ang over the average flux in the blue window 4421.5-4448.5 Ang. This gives 1.06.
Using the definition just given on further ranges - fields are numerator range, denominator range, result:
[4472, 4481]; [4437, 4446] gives 1.08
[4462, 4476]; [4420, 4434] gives 1.04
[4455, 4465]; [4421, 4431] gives 1.00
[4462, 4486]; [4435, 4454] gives 1.04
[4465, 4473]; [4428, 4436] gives 1.02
